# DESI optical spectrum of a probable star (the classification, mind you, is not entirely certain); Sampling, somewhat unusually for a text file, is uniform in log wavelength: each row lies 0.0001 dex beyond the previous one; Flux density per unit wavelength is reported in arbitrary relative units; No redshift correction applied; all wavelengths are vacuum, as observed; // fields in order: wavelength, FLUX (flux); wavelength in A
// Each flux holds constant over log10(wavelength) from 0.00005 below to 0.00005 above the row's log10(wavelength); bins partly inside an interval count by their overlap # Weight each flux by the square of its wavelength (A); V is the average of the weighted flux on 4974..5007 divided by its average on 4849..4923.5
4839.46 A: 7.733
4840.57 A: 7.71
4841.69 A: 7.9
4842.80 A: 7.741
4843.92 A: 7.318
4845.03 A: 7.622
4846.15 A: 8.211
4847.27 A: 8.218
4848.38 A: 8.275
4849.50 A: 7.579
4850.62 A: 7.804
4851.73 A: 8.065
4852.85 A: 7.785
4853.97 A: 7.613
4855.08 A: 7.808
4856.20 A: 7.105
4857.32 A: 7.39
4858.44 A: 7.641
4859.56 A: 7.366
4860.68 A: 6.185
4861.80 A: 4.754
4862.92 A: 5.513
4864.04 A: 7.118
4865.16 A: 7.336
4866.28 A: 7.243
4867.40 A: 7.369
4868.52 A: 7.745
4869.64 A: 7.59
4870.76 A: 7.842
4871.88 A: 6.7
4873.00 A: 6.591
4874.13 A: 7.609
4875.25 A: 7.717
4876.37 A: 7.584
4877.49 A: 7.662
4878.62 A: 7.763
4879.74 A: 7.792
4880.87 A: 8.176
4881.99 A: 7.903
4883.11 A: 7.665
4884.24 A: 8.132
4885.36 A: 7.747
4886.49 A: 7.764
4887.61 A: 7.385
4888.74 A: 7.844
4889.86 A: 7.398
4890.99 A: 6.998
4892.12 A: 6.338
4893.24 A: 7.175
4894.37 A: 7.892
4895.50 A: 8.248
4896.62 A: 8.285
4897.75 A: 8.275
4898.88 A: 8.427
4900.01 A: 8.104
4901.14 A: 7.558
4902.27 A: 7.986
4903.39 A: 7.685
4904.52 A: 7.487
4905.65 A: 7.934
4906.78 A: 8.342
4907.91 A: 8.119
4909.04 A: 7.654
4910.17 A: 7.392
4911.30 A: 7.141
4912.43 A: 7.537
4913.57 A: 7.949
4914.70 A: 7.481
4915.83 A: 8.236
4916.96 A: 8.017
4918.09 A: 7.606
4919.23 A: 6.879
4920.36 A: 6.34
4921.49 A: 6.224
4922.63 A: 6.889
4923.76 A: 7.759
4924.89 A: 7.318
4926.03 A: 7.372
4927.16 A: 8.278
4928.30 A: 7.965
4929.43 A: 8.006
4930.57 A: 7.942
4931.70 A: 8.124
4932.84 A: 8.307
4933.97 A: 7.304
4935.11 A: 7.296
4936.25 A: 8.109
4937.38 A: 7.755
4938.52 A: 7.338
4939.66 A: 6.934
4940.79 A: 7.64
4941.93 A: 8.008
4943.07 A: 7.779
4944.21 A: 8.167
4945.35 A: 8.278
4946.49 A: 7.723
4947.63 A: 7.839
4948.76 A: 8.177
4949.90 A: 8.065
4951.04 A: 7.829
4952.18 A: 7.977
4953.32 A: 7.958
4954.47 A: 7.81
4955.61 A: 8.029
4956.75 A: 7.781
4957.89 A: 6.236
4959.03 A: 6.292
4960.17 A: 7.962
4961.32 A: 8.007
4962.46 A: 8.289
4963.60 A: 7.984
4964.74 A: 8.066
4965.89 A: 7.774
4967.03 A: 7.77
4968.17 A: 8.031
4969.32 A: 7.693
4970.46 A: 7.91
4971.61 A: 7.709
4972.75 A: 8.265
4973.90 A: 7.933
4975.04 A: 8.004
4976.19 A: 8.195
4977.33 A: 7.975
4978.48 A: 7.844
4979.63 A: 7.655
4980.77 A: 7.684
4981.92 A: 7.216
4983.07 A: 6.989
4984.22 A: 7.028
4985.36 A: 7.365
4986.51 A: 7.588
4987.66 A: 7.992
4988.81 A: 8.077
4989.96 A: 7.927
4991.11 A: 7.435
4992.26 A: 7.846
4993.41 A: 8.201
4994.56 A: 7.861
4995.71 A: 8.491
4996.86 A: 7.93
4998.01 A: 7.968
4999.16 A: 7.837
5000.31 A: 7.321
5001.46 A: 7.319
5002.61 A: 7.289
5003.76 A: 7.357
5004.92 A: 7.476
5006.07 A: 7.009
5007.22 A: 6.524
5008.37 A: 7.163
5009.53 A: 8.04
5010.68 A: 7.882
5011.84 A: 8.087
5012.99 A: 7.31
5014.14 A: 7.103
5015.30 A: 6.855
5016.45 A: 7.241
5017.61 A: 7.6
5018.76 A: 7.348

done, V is 1.07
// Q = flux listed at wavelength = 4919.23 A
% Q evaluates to 6.879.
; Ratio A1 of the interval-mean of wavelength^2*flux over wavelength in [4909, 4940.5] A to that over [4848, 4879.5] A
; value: 1.06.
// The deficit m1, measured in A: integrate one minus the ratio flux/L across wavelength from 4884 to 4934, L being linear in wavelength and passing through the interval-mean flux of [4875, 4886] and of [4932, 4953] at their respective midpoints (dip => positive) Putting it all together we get 0.97 A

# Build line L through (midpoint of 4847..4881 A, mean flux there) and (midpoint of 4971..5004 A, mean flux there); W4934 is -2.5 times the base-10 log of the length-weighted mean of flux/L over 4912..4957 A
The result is -0.02 mag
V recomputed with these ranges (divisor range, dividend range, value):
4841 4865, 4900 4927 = 1.05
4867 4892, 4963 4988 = 1.07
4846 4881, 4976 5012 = 1.09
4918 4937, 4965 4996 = 1.06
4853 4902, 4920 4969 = 1.06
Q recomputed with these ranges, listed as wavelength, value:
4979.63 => 7.655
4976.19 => 8.195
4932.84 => 8.307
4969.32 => 7.693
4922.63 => 6.889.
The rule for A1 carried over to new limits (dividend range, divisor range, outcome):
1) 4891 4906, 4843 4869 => 1.08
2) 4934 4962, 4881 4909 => 1.01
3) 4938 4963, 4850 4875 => 1.11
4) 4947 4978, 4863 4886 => 1.08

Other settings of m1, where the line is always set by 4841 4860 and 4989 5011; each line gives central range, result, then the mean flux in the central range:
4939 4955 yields -0.4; 7.87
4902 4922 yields 0.4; 7.56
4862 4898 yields 1.1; 7.48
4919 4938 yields 0.4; 7.53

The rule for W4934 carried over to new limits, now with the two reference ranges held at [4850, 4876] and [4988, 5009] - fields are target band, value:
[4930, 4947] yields -0.05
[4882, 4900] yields -0.06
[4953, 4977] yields -0.04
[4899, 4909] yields -0.08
